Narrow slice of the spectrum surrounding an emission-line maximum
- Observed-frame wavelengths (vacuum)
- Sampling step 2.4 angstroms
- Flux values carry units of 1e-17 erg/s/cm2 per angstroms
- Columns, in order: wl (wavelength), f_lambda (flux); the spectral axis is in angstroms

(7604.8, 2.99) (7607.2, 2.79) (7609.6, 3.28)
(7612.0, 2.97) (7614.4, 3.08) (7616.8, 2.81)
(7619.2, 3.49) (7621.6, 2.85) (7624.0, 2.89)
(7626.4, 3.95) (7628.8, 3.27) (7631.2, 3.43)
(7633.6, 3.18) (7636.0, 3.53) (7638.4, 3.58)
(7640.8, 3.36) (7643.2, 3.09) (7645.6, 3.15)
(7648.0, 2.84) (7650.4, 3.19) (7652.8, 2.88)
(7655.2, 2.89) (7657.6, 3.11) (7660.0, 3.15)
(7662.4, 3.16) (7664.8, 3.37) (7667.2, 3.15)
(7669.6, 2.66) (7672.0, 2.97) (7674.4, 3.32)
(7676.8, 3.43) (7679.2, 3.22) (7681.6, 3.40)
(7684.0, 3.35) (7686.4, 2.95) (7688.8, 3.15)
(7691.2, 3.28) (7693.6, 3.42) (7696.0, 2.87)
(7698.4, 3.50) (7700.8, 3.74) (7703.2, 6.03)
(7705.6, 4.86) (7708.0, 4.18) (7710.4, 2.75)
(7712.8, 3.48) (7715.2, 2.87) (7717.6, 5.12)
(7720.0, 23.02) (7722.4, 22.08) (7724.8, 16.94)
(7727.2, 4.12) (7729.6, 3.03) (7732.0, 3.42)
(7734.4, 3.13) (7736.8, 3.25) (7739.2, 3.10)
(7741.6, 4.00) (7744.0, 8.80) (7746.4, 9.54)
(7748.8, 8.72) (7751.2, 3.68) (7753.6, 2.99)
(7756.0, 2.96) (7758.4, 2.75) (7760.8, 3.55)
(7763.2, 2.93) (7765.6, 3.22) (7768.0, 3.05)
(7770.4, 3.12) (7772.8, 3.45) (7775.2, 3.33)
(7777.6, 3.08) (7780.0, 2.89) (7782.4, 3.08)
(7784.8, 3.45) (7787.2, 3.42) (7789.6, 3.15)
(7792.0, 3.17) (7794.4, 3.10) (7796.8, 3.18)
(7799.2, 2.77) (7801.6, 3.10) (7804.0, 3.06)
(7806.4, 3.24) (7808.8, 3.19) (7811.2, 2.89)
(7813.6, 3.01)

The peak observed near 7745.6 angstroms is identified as [N II]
